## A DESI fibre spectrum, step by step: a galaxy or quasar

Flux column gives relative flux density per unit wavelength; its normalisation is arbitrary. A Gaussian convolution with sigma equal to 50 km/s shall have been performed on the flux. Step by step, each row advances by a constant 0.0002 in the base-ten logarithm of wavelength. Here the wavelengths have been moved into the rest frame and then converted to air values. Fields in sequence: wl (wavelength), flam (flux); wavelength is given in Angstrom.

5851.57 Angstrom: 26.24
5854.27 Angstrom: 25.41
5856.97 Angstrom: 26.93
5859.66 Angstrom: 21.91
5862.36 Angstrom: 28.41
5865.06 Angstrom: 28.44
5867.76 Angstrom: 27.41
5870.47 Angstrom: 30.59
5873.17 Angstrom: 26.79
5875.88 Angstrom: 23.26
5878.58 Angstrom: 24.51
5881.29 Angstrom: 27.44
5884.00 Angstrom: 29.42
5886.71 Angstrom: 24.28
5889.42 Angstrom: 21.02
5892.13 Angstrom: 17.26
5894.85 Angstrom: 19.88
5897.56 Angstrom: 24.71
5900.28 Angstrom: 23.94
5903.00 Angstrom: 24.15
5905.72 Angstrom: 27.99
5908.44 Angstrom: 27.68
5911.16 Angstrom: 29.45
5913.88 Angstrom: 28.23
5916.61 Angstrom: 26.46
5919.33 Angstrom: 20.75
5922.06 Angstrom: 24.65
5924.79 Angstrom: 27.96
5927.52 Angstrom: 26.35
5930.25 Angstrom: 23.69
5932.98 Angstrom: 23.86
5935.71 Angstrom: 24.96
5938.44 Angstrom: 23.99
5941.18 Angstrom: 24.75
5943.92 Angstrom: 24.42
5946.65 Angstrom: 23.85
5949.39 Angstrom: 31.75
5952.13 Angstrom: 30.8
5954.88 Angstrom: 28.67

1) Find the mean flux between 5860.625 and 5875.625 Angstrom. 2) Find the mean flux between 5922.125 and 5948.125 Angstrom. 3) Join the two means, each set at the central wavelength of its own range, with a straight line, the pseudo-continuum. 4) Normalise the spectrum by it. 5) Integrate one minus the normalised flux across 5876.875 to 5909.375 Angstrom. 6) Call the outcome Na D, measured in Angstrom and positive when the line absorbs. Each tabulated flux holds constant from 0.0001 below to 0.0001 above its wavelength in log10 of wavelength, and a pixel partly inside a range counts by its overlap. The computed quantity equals 2.9 Angstrom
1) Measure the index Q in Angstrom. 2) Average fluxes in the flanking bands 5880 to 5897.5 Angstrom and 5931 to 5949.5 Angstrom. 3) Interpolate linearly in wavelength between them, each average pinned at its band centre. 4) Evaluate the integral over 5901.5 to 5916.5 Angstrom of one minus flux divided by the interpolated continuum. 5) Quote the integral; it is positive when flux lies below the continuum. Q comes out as -2.2 Angstrom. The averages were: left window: 23.3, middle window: 27.4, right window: 24.9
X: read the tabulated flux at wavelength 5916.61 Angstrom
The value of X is 26.46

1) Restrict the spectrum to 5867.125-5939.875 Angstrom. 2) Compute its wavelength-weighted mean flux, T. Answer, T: 25.2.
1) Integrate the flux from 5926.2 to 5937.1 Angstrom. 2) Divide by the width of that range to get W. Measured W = 24.7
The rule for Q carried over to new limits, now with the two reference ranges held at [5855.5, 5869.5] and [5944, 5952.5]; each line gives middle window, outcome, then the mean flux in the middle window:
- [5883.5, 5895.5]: 2.2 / 22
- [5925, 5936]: 1.1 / 25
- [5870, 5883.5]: 0.2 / 26.4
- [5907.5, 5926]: 0.7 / 26.4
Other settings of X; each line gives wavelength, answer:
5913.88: 28.23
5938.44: 23.99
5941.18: 24.75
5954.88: 28.67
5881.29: 27.44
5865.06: 28.44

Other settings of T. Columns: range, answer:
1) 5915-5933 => 24.9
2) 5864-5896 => 25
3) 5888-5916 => 24.5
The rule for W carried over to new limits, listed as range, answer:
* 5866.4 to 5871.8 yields 29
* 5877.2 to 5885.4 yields 27.1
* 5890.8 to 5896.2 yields 18.6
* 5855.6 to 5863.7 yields 25.8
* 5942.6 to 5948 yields 24.2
